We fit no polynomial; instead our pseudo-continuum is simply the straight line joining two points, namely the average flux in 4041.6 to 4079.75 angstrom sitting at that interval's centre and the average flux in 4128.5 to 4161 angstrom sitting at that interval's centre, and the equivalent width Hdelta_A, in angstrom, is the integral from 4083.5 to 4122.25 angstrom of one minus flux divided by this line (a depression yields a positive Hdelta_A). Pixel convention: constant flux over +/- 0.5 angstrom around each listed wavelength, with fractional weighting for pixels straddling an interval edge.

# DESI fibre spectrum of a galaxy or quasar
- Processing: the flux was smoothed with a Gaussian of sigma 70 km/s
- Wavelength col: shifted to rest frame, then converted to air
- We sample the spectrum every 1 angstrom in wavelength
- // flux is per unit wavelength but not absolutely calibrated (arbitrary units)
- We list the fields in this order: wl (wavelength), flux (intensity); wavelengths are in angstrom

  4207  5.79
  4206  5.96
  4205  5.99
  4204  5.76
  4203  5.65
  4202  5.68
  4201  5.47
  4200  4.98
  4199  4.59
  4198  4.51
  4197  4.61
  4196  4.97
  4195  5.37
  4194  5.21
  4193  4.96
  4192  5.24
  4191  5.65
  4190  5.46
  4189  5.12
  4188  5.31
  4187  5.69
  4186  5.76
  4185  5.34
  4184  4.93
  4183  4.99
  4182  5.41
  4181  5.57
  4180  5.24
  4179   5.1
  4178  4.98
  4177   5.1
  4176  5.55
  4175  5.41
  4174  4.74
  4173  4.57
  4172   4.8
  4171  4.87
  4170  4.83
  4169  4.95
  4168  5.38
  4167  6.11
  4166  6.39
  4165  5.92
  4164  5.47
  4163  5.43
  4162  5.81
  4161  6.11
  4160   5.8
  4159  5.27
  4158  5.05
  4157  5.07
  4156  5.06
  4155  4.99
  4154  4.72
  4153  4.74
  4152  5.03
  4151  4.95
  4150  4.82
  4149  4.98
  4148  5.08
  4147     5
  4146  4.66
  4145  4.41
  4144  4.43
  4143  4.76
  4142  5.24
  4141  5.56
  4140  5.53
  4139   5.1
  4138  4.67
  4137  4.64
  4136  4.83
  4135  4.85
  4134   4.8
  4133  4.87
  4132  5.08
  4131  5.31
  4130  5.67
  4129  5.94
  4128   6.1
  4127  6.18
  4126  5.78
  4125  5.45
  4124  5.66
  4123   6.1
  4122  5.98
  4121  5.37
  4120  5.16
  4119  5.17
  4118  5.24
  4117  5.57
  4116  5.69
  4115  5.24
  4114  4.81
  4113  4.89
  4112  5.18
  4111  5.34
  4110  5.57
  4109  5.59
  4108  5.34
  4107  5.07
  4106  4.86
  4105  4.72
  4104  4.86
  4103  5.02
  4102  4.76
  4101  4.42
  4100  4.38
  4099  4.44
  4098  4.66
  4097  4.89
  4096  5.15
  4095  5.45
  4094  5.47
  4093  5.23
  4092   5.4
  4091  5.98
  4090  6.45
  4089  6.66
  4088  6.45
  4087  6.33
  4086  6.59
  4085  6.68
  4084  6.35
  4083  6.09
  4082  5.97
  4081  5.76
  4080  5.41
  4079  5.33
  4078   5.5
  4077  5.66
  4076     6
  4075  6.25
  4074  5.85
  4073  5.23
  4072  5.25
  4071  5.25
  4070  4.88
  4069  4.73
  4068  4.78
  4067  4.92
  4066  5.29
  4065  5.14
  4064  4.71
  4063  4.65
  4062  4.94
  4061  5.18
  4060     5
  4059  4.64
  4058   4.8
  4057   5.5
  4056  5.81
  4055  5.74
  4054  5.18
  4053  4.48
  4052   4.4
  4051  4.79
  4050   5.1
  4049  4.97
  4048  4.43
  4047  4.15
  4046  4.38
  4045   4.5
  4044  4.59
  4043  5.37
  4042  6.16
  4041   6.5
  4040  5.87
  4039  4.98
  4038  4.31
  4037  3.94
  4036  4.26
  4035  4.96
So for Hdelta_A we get -2.5 angstrom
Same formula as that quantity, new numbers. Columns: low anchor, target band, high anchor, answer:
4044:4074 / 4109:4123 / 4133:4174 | -0.89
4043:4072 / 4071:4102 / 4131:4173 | -4.07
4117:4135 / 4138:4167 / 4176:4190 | 1.09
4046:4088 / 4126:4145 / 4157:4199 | 0.36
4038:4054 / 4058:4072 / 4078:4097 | 1.17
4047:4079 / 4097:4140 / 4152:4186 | -0.02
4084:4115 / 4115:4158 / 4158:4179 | 1.36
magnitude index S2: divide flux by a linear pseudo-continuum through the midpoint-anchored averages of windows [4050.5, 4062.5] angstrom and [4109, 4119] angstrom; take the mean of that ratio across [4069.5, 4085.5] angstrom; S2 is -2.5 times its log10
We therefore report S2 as -0.12 mag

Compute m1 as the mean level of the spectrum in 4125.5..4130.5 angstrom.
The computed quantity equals 5.93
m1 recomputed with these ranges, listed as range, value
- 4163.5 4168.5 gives 5.85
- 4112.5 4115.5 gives 4.98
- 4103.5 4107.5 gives 4.88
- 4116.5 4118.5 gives 5.41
